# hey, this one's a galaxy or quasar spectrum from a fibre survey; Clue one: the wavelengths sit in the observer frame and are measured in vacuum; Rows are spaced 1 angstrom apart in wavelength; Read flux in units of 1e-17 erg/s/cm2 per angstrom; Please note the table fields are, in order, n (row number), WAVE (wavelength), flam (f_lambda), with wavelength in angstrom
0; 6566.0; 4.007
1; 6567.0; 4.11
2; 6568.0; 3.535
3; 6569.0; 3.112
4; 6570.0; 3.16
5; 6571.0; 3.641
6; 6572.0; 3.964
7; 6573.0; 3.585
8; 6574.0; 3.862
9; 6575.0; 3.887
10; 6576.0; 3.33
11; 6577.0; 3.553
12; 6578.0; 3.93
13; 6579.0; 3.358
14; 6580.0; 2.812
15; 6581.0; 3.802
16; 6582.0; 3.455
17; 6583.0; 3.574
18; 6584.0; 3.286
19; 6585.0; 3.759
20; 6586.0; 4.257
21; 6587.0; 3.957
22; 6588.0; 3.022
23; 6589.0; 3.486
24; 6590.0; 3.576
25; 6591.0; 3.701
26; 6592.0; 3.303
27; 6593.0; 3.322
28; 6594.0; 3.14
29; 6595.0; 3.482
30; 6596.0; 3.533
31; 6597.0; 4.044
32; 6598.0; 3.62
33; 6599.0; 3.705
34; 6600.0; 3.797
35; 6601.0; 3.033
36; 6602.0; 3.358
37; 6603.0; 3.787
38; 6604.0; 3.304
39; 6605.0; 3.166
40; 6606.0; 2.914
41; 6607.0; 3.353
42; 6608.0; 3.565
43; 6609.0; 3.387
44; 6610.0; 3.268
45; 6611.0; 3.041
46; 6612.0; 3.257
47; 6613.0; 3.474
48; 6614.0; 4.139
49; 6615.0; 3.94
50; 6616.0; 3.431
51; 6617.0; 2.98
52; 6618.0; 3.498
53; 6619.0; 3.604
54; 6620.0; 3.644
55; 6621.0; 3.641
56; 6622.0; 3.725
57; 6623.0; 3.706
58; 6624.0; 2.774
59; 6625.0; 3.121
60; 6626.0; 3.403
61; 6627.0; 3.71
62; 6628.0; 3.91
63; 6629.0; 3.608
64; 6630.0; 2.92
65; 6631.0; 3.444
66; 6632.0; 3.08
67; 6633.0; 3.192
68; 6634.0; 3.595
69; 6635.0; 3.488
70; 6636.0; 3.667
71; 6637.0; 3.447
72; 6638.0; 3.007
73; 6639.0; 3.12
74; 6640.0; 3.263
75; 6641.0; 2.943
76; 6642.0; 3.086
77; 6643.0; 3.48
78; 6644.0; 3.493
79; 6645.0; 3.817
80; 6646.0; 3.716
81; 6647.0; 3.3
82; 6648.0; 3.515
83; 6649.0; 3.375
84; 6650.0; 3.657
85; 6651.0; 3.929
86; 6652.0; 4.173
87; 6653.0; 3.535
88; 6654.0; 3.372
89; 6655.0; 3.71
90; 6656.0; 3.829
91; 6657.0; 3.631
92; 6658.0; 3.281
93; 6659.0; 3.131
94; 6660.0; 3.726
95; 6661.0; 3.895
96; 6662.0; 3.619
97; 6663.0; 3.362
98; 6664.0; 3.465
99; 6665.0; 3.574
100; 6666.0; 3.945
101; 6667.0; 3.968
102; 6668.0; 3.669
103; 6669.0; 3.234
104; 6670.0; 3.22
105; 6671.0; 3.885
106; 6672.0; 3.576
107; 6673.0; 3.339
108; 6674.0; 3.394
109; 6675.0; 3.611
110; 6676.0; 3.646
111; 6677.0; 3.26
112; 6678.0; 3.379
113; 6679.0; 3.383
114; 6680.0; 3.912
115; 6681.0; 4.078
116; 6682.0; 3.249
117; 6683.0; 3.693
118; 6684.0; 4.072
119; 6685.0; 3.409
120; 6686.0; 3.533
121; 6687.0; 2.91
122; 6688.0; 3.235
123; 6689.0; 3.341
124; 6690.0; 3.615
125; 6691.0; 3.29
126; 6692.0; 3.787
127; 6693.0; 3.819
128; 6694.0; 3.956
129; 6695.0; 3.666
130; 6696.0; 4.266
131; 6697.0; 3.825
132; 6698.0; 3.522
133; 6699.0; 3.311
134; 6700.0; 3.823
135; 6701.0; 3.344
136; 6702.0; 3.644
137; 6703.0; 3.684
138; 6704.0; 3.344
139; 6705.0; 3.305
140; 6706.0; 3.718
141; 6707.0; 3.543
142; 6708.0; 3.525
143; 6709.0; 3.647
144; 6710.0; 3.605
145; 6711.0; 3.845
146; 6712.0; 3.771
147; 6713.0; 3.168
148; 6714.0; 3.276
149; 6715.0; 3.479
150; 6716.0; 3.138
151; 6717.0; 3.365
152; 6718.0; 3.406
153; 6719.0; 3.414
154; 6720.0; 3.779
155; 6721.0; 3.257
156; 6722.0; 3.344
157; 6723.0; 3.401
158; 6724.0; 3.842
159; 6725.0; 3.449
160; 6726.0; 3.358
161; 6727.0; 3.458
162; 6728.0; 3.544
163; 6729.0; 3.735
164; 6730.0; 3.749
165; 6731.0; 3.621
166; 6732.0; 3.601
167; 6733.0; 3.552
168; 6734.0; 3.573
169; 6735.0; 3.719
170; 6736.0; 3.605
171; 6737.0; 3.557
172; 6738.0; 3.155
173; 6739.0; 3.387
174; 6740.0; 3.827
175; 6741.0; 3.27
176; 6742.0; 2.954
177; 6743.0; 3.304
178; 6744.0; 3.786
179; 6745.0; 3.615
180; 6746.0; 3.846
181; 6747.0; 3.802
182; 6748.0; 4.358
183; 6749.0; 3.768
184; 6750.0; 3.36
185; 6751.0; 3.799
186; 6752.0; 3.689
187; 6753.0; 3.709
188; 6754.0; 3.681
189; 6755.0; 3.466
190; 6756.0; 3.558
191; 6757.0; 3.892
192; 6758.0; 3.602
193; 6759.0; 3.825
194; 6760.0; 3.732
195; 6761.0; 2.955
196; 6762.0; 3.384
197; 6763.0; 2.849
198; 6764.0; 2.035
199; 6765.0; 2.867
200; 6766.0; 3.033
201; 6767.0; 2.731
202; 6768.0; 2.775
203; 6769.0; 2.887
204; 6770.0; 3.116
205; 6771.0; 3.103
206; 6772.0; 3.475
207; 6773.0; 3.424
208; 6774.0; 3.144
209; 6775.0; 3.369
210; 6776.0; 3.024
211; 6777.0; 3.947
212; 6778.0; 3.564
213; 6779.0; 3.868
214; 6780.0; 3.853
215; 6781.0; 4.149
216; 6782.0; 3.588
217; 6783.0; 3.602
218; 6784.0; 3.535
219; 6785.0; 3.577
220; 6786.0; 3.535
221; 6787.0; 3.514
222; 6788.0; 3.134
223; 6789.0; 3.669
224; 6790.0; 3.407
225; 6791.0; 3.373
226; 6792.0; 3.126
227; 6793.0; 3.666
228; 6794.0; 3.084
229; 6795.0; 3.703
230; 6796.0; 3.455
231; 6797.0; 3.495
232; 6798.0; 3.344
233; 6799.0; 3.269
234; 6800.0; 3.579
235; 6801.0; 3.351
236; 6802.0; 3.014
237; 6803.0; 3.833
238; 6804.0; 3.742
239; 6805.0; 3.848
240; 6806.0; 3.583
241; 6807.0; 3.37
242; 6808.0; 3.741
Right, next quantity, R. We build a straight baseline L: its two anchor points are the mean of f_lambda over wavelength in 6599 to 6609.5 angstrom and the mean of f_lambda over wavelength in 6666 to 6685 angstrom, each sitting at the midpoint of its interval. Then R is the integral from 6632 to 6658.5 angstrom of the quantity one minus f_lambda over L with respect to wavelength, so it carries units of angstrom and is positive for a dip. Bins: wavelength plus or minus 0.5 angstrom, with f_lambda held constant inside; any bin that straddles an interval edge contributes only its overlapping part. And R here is 0.2 angstrom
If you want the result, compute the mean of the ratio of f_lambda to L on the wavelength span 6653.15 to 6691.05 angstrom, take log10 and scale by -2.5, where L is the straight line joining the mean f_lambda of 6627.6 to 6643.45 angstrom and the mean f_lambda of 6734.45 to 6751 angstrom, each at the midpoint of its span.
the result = -0.040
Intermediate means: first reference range 3.32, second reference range 3.59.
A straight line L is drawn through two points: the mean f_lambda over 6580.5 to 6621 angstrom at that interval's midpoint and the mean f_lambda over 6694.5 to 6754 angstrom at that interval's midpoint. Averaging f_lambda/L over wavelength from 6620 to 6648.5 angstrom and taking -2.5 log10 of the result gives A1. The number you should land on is 0.04 mag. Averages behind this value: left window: 3.5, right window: 3.57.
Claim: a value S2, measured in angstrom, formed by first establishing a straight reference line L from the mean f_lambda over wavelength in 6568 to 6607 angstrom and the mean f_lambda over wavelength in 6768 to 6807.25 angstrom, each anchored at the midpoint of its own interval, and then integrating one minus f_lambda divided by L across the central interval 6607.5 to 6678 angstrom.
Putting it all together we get 0.17 angstrom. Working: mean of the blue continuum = 3.51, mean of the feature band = 3.49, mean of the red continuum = 3.46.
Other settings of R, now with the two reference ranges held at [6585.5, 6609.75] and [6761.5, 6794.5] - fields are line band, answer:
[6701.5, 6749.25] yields -2.50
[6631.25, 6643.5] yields 0.59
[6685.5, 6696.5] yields -0.60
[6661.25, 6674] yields -0.55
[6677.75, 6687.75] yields -0.44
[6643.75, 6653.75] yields -0.60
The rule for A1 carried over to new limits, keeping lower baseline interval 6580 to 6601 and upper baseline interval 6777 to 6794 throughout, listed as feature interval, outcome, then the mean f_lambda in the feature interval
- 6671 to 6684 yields -0.004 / 3.58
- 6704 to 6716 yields 0.017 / 3.51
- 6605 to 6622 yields 0.035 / 3.45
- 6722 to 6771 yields 0.037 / 3.45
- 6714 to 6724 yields 0.047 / 3.41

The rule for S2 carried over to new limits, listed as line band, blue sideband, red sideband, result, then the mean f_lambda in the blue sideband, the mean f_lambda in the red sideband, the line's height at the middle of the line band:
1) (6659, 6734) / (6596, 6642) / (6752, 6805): -3.2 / 3.42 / 3.4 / 3.41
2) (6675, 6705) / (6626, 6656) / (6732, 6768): -1.0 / 3.47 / 3.46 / 3.47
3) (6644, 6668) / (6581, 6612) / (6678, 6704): -0.5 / 3.47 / 3.6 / 3.56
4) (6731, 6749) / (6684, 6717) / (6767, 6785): -0.6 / 3.55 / 3.42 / 3.48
